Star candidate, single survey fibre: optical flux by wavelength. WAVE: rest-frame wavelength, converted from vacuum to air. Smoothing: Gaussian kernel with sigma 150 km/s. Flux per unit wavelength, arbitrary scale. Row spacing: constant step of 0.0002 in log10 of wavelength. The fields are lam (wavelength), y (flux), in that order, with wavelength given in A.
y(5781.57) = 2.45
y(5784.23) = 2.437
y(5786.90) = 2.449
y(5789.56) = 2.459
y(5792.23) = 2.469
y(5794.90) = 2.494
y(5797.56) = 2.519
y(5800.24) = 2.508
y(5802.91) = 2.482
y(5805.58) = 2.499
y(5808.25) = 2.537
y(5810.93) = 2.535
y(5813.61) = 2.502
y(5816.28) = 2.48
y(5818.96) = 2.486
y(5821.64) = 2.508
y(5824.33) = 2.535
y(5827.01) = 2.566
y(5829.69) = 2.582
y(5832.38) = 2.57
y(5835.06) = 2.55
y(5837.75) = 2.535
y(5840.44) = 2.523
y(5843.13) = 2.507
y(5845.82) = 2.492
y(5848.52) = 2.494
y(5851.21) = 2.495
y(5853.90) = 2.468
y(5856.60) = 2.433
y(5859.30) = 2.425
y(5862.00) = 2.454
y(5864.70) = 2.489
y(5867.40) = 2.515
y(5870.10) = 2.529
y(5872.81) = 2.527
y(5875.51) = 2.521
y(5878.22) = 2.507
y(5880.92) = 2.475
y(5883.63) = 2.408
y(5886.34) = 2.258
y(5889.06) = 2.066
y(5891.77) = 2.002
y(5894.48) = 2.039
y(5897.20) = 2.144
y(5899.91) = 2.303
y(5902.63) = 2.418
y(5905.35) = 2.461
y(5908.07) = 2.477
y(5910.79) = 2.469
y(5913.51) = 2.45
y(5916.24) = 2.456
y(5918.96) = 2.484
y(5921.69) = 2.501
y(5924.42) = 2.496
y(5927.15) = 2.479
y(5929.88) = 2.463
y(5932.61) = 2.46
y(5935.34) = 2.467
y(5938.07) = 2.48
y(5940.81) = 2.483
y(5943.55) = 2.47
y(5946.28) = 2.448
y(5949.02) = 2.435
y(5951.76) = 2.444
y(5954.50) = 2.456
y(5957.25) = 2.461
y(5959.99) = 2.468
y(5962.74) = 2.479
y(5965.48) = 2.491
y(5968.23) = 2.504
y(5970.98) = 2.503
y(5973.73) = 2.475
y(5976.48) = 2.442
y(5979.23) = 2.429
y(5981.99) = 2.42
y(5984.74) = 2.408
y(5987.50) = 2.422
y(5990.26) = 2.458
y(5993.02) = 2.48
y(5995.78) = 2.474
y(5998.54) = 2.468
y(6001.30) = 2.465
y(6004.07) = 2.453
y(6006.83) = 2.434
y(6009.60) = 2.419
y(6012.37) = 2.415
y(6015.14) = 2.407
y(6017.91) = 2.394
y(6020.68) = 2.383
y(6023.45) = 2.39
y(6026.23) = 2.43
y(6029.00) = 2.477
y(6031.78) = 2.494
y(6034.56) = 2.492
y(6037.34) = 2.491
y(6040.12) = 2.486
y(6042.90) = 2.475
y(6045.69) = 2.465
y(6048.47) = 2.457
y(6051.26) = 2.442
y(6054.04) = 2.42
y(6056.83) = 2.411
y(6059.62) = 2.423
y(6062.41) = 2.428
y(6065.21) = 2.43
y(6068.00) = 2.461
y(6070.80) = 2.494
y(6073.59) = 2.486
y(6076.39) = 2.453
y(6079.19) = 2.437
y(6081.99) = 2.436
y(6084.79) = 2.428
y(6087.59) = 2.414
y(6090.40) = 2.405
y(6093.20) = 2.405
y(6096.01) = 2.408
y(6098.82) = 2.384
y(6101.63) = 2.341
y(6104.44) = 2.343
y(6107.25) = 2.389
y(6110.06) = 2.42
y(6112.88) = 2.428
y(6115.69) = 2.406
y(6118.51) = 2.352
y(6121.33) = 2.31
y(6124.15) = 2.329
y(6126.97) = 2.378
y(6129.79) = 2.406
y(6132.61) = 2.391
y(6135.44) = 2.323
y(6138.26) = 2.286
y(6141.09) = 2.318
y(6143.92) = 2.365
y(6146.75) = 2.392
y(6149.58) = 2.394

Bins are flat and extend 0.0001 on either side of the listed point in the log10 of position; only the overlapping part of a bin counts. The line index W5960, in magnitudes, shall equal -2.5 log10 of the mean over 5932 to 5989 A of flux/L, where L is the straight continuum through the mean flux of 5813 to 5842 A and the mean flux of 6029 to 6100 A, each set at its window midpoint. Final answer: 0.01 mag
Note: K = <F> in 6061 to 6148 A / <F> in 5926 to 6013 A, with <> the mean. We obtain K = 1.0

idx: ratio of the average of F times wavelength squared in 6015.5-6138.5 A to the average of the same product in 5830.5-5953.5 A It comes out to 1.06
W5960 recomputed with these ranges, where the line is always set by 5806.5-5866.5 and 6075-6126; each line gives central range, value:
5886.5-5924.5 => 0.07 mag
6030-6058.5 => -0.02 mag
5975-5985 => 0.01 mag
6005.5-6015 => 0.01 mag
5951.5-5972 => -0.01 mag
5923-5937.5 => 0.00 mag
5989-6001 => -0.01 mag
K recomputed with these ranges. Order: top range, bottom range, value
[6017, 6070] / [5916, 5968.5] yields 0.99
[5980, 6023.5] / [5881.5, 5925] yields 1.04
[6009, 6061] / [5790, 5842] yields 0.97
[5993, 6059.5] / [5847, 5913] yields 1.02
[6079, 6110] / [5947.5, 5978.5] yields 0.97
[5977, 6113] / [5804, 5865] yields 0.97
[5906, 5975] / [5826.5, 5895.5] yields 1.01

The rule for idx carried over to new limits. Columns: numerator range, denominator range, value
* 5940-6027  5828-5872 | 1.02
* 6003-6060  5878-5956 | 1.06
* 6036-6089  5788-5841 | 1.06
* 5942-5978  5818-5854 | 1.02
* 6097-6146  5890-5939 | 1.06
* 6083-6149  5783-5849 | 1.05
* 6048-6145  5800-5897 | 1.06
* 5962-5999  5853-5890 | 1.05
